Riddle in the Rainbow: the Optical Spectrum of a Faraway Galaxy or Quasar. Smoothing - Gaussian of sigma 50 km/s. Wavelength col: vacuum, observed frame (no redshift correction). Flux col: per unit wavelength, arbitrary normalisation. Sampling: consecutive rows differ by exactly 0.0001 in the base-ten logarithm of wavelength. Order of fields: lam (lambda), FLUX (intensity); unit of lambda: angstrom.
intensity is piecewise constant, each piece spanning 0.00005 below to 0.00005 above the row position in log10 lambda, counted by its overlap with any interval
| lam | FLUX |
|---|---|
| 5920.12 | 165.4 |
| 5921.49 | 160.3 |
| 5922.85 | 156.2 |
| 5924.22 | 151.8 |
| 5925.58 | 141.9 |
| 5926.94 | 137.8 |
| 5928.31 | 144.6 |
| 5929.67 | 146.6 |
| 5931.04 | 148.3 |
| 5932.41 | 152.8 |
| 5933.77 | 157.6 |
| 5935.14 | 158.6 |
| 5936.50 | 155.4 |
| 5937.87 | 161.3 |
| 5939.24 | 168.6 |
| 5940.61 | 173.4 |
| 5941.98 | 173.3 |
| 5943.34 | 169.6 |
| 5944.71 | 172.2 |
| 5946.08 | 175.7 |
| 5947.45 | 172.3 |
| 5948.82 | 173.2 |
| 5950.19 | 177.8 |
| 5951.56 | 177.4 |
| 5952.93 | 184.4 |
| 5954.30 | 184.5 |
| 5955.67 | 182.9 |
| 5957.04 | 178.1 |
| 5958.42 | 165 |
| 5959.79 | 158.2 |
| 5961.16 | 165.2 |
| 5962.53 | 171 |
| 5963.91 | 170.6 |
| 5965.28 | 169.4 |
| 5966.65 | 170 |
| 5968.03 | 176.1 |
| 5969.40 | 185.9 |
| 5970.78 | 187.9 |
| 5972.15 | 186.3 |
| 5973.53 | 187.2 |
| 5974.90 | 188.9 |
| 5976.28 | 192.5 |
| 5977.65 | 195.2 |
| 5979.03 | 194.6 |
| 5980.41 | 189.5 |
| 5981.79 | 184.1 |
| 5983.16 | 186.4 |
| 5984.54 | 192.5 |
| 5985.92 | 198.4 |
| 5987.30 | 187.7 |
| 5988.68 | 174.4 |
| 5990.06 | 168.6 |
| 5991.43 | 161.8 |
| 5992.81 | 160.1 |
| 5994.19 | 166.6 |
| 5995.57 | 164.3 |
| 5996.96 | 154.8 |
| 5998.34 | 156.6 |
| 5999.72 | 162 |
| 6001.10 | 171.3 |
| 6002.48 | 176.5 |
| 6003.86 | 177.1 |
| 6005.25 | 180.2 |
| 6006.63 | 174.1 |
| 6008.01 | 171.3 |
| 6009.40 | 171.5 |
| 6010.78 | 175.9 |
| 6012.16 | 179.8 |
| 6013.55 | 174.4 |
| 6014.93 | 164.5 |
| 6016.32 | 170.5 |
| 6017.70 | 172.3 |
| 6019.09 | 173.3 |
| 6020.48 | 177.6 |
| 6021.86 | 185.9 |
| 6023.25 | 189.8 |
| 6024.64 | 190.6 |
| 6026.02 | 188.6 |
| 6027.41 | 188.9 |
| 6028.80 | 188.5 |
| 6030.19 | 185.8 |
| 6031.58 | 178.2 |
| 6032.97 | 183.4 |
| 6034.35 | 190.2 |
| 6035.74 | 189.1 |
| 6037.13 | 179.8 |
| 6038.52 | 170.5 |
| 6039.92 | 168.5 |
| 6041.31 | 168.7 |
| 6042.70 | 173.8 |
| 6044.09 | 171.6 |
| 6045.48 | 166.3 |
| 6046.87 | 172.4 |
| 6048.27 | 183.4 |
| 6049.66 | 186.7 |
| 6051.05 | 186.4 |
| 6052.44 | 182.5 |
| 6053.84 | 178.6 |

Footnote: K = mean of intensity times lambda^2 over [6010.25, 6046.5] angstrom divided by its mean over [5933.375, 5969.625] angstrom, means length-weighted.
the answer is 1.1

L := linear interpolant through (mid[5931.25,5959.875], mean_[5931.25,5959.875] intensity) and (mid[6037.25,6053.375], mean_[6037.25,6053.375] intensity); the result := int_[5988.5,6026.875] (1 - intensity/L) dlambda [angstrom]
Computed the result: 0.2 angstrom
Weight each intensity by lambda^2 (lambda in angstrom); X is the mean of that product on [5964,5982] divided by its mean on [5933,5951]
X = 1.11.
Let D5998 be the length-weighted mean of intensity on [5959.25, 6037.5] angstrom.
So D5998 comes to 178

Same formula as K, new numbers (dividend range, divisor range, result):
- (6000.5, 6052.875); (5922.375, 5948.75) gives 1.16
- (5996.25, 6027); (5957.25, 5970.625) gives 1.04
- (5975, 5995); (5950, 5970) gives 1.06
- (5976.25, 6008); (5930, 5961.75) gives 1.06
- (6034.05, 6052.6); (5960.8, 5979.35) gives 1.00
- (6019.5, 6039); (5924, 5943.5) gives 1.22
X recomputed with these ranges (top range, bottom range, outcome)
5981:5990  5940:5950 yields 1.09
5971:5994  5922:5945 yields 1.19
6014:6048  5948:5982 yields 1.02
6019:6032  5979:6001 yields 1.08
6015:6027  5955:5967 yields 1.08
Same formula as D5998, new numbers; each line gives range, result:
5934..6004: 175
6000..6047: 178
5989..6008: 168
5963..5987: 185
